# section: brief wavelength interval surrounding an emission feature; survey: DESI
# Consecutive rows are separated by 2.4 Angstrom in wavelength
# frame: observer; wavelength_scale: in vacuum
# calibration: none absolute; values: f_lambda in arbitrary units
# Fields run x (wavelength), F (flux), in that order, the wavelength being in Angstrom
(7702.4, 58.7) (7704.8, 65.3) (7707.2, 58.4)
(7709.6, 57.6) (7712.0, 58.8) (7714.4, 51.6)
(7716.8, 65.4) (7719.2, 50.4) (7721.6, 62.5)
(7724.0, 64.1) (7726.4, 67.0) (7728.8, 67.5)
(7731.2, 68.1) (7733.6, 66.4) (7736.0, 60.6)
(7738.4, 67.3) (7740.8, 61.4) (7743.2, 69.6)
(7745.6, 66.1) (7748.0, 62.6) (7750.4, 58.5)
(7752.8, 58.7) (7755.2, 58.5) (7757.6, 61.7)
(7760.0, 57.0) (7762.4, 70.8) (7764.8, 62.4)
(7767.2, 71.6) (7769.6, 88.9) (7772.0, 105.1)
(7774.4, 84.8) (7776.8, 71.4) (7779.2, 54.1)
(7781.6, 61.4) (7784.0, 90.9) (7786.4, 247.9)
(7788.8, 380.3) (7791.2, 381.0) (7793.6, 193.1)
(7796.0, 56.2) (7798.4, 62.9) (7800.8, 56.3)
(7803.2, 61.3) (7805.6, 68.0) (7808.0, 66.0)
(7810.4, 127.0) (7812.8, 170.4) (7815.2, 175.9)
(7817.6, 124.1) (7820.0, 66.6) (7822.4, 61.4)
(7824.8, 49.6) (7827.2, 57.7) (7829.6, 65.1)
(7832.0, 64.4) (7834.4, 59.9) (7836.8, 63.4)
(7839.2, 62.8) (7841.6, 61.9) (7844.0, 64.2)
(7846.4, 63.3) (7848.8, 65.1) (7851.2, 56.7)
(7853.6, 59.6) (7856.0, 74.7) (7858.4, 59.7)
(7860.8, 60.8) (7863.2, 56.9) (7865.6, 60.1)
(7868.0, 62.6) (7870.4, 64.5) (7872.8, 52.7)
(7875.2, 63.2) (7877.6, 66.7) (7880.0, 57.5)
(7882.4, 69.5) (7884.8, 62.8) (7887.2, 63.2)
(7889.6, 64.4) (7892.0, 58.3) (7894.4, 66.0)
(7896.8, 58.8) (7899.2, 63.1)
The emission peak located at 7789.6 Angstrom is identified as Halpha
